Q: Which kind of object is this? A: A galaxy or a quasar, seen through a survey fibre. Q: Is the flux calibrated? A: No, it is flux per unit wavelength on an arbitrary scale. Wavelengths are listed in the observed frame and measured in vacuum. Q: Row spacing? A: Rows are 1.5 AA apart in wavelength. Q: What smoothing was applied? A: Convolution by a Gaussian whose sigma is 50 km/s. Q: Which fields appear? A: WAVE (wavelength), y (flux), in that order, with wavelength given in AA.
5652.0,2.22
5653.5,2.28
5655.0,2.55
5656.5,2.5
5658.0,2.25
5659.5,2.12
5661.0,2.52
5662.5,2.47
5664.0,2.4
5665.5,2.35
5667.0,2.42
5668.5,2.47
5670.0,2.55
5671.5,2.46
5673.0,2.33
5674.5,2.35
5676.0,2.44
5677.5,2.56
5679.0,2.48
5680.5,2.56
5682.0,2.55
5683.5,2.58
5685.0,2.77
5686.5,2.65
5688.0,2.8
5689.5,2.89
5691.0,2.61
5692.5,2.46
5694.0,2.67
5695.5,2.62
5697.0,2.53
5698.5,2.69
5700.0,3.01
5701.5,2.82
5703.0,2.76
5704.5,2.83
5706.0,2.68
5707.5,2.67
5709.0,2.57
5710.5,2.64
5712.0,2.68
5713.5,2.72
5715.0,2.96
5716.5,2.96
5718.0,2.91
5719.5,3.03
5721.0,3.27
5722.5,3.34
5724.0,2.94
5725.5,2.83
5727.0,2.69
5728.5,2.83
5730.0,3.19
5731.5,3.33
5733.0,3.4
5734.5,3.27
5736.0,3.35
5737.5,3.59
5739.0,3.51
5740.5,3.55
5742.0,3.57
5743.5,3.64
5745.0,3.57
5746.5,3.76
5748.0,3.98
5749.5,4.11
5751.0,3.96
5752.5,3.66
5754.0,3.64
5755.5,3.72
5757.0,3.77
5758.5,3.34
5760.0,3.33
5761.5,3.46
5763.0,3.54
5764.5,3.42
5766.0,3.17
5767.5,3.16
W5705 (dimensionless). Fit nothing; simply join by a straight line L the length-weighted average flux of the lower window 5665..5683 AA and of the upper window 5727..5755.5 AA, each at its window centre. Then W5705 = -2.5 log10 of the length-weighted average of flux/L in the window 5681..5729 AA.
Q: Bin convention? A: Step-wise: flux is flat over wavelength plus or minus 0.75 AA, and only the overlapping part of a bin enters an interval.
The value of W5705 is 0.06 mag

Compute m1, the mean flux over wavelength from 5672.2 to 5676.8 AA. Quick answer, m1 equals 2.38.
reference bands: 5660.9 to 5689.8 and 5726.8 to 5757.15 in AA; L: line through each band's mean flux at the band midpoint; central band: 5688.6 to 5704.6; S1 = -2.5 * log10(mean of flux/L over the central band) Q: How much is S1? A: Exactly 0.05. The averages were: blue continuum 2.52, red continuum 3.54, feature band 2.71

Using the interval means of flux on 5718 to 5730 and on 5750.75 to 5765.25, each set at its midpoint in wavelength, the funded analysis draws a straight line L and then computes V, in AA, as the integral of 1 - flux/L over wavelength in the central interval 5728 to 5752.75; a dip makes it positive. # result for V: -2.1 AA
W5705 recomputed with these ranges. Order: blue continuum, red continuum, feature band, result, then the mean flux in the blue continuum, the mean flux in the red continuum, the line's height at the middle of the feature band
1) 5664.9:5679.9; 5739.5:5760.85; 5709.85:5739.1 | 0.073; 2.44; 3.68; 3.27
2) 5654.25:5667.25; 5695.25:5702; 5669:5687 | 0.014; 2.4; 2.74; 2.55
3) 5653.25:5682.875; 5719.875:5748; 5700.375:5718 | 0.085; 2.43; 3.33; 2.99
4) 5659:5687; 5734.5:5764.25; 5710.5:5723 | 0.064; 2.48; 3.62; 3.13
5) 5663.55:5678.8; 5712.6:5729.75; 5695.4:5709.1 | 0.012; 2.44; 2.96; 2.76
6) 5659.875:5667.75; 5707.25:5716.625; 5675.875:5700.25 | -0.025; 2.42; 2.73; 2.58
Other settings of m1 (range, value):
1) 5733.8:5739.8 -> 3.43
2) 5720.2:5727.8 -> 3.01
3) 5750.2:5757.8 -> 3.75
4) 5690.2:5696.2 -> 2.59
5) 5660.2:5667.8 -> 2.43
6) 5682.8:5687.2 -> 2.67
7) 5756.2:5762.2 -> 3.48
